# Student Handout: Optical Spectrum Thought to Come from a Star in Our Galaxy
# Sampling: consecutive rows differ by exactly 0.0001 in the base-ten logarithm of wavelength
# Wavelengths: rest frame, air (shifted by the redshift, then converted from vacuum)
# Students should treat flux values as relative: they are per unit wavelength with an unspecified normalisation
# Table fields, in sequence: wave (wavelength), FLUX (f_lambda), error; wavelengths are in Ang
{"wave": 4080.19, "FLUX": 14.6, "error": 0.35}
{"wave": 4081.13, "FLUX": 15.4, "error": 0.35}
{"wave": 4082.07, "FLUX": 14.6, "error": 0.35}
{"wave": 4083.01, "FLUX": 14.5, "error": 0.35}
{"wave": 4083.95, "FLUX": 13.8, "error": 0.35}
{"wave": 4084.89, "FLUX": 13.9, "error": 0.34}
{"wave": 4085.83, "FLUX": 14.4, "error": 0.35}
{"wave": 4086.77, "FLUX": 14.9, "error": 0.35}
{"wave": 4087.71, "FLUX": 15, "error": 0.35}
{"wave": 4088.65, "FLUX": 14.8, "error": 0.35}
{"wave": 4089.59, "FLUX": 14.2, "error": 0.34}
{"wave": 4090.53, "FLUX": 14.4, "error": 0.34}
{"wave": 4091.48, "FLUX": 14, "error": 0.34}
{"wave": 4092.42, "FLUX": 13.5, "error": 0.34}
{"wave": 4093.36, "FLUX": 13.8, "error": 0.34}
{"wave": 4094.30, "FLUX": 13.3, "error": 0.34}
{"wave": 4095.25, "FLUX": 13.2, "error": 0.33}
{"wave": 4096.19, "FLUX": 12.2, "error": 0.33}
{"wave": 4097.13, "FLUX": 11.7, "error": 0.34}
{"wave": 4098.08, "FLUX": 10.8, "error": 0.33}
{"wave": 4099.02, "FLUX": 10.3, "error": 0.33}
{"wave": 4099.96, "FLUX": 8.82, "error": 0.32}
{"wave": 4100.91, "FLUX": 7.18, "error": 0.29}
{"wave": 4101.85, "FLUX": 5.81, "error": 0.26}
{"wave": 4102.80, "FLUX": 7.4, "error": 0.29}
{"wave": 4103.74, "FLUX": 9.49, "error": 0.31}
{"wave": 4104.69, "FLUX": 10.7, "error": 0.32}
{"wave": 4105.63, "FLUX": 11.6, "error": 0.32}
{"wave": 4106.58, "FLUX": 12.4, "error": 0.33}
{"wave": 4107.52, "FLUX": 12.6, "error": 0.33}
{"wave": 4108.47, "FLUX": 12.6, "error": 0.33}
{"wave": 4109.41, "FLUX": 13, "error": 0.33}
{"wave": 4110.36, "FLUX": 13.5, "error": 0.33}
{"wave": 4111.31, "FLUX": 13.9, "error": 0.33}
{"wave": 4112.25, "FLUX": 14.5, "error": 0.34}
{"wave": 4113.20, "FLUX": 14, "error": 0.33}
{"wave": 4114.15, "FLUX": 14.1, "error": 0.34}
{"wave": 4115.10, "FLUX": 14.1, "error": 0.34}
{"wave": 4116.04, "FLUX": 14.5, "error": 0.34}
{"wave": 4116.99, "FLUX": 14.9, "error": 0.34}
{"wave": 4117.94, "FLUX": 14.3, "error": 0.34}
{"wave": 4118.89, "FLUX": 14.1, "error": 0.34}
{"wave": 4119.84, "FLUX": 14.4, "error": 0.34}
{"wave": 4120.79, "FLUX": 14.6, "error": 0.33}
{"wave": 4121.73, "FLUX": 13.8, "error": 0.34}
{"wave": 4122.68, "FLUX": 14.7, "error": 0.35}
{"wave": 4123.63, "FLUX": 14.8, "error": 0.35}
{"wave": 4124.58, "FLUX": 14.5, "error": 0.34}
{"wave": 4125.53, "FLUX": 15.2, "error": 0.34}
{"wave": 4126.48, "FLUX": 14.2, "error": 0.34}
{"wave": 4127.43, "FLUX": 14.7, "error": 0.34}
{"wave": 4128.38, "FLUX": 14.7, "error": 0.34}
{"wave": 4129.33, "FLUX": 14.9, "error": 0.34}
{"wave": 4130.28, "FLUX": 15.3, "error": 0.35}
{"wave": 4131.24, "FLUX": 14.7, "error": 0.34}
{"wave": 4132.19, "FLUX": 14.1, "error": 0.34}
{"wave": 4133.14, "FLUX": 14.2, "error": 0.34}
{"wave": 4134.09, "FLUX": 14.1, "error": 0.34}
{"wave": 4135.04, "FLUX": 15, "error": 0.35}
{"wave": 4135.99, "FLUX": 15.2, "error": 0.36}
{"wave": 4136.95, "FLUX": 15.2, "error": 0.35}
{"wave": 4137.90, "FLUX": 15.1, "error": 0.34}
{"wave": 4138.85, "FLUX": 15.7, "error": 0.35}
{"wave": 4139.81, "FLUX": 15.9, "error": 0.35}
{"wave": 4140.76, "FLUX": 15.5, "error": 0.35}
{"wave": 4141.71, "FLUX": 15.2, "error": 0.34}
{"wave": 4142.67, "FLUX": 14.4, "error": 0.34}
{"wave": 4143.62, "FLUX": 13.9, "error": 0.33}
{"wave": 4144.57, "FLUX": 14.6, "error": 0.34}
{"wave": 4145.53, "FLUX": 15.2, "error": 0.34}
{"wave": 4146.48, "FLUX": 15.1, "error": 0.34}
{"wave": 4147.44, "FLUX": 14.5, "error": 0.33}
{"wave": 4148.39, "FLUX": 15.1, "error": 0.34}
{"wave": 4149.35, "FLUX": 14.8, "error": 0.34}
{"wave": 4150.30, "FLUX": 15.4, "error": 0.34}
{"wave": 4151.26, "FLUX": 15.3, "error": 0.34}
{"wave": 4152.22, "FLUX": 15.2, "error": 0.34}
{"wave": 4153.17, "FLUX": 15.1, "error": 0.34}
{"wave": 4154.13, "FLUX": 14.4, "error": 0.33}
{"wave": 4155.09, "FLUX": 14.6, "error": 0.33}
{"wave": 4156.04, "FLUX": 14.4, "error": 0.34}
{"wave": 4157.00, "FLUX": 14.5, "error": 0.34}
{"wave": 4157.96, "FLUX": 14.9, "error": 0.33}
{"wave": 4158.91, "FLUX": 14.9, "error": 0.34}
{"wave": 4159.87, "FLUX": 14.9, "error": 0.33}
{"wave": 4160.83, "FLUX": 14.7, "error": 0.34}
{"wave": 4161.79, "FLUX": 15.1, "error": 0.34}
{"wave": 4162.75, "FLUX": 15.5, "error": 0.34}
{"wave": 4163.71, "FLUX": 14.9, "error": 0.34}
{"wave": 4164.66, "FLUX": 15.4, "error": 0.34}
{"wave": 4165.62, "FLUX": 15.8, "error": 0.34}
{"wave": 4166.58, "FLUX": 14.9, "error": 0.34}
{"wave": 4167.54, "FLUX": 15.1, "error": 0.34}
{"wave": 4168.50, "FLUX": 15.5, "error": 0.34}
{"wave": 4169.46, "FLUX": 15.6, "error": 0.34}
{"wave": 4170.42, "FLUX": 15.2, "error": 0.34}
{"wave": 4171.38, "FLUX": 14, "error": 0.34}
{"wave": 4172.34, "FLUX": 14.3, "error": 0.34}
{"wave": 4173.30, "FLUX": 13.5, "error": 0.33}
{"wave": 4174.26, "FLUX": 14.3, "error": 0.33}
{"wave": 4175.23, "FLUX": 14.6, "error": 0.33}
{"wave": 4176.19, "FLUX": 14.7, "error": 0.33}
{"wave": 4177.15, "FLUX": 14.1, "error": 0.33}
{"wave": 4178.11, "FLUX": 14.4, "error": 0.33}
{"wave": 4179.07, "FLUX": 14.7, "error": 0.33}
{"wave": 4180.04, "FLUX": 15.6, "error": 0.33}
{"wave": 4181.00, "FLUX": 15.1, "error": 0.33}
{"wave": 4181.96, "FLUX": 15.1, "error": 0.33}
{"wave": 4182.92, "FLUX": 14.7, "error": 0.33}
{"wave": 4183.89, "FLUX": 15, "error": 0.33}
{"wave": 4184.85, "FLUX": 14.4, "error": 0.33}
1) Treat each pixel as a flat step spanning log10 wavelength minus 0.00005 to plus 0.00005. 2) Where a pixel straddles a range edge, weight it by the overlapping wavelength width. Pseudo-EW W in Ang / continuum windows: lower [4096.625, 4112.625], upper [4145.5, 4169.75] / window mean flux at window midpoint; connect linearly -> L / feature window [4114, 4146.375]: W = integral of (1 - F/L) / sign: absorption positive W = -4.6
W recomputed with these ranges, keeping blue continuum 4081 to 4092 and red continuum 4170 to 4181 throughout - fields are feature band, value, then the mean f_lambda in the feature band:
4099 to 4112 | 3.35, 10.7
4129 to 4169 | -1.28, 15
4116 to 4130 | -0.08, 14.6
